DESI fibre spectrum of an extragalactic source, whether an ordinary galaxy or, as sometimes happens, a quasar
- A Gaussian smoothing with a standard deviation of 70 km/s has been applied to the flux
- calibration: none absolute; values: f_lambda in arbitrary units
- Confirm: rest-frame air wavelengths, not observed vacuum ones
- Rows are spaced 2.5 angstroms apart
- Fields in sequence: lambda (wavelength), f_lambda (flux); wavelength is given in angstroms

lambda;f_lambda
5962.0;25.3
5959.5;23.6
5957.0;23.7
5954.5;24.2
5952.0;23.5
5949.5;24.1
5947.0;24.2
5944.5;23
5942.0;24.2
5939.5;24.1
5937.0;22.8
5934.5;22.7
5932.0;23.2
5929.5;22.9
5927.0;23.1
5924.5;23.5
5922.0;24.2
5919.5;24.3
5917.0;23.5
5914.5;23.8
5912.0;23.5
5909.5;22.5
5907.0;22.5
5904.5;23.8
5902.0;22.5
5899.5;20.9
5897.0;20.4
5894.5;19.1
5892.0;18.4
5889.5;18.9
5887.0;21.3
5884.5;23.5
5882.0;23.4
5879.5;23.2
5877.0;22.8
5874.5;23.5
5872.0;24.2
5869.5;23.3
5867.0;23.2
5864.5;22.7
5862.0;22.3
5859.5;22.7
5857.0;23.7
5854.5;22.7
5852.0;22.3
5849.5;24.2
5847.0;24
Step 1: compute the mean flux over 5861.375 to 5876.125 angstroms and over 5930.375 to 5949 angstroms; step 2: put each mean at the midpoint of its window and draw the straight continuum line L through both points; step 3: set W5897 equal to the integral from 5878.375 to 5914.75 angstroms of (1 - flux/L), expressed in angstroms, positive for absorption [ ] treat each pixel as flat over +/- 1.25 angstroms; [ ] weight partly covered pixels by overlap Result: 2.4 angstroms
